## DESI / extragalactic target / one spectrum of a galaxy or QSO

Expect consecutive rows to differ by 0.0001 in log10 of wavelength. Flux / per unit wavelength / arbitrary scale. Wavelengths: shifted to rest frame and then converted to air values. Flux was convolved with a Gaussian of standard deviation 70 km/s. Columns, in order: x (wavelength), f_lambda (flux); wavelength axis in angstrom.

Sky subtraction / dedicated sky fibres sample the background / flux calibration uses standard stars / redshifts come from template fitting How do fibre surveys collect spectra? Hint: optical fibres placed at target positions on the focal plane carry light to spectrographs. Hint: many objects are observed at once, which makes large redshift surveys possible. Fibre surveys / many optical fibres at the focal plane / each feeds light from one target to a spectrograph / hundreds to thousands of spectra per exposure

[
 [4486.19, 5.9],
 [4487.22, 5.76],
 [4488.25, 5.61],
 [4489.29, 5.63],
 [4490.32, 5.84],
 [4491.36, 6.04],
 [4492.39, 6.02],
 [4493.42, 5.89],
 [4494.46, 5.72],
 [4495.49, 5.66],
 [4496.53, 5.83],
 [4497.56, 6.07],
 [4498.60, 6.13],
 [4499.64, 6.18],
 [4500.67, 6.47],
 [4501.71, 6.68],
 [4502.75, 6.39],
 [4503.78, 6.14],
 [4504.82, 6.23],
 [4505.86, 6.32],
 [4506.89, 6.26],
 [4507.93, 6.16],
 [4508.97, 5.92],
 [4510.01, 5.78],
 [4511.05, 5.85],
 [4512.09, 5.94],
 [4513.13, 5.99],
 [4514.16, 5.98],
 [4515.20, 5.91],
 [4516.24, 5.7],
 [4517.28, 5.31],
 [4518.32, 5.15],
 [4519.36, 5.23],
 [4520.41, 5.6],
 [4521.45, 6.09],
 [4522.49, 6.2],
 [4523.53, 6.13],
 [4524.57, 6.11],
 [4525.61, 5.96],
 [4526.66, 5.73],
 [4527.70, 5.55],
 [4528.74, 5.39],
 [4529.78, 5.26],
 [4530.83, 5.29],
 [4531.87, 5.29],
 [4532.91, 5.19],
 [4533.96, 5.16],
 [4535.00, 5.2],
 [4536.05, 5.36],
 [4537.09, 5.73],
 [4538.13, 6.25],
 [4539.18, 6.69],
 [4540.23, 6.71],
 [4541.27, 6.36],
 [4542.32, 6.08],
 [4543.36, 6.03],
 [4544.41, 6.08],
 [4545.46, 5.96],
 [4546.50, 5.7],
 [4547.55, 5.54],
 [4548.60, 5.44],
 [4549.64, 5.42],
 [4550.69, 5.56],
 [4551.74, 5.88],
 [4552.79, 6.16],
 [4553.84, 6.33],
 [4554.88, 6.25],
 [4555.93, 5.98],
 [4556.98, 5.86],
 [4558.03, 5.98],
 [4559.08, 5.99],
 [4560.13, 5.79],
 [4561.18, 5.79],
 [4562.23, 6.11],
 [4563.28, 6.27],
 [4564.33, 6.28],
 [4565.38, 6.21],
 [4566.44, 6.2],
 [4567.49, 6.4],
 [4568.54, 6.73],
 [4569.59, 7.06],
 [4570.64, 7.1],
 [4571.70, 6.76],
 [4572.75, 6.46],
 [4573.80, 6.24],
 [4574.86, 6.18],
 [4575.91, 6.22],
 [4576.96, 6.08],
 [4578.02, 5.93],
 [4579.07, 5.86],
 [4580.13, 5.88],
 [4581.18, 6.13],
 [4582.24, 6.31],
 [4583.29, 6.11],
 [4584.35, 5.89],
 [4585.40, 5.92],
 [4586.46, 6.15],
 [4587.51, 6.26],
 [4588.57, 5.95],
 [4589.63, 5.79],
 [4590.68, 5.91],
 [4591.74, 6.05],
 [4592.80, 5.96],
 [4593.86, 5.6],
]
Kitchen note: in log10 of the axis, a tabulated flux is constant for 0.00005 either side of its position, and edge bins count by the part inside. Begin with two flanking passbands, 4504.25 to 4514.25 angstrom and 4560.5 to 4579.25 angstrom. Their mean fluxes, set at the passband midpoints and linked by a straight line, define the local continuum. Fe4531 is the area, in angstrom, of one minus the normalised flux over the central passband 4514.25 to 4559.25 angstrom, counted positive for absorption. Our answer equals 2.8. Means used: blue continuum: 6.05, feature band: 5.79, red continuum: 6.33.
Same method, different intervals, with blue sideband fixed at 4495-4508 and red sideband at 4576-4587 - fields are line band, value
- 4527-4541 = 1.1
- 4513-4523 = 0.7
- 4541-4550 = 0.4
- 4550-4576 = -0.7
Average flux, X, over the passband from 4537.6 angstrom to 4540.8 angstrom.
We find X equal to 6.55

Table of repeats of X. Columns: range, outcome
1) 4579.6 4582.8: 6.11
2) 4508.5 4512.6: 5.87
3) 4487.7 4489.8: 5.61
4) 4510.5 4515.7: 5.94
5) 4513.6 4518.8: 5.63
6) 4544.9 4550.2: 5.62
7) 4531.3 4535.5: 5.22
